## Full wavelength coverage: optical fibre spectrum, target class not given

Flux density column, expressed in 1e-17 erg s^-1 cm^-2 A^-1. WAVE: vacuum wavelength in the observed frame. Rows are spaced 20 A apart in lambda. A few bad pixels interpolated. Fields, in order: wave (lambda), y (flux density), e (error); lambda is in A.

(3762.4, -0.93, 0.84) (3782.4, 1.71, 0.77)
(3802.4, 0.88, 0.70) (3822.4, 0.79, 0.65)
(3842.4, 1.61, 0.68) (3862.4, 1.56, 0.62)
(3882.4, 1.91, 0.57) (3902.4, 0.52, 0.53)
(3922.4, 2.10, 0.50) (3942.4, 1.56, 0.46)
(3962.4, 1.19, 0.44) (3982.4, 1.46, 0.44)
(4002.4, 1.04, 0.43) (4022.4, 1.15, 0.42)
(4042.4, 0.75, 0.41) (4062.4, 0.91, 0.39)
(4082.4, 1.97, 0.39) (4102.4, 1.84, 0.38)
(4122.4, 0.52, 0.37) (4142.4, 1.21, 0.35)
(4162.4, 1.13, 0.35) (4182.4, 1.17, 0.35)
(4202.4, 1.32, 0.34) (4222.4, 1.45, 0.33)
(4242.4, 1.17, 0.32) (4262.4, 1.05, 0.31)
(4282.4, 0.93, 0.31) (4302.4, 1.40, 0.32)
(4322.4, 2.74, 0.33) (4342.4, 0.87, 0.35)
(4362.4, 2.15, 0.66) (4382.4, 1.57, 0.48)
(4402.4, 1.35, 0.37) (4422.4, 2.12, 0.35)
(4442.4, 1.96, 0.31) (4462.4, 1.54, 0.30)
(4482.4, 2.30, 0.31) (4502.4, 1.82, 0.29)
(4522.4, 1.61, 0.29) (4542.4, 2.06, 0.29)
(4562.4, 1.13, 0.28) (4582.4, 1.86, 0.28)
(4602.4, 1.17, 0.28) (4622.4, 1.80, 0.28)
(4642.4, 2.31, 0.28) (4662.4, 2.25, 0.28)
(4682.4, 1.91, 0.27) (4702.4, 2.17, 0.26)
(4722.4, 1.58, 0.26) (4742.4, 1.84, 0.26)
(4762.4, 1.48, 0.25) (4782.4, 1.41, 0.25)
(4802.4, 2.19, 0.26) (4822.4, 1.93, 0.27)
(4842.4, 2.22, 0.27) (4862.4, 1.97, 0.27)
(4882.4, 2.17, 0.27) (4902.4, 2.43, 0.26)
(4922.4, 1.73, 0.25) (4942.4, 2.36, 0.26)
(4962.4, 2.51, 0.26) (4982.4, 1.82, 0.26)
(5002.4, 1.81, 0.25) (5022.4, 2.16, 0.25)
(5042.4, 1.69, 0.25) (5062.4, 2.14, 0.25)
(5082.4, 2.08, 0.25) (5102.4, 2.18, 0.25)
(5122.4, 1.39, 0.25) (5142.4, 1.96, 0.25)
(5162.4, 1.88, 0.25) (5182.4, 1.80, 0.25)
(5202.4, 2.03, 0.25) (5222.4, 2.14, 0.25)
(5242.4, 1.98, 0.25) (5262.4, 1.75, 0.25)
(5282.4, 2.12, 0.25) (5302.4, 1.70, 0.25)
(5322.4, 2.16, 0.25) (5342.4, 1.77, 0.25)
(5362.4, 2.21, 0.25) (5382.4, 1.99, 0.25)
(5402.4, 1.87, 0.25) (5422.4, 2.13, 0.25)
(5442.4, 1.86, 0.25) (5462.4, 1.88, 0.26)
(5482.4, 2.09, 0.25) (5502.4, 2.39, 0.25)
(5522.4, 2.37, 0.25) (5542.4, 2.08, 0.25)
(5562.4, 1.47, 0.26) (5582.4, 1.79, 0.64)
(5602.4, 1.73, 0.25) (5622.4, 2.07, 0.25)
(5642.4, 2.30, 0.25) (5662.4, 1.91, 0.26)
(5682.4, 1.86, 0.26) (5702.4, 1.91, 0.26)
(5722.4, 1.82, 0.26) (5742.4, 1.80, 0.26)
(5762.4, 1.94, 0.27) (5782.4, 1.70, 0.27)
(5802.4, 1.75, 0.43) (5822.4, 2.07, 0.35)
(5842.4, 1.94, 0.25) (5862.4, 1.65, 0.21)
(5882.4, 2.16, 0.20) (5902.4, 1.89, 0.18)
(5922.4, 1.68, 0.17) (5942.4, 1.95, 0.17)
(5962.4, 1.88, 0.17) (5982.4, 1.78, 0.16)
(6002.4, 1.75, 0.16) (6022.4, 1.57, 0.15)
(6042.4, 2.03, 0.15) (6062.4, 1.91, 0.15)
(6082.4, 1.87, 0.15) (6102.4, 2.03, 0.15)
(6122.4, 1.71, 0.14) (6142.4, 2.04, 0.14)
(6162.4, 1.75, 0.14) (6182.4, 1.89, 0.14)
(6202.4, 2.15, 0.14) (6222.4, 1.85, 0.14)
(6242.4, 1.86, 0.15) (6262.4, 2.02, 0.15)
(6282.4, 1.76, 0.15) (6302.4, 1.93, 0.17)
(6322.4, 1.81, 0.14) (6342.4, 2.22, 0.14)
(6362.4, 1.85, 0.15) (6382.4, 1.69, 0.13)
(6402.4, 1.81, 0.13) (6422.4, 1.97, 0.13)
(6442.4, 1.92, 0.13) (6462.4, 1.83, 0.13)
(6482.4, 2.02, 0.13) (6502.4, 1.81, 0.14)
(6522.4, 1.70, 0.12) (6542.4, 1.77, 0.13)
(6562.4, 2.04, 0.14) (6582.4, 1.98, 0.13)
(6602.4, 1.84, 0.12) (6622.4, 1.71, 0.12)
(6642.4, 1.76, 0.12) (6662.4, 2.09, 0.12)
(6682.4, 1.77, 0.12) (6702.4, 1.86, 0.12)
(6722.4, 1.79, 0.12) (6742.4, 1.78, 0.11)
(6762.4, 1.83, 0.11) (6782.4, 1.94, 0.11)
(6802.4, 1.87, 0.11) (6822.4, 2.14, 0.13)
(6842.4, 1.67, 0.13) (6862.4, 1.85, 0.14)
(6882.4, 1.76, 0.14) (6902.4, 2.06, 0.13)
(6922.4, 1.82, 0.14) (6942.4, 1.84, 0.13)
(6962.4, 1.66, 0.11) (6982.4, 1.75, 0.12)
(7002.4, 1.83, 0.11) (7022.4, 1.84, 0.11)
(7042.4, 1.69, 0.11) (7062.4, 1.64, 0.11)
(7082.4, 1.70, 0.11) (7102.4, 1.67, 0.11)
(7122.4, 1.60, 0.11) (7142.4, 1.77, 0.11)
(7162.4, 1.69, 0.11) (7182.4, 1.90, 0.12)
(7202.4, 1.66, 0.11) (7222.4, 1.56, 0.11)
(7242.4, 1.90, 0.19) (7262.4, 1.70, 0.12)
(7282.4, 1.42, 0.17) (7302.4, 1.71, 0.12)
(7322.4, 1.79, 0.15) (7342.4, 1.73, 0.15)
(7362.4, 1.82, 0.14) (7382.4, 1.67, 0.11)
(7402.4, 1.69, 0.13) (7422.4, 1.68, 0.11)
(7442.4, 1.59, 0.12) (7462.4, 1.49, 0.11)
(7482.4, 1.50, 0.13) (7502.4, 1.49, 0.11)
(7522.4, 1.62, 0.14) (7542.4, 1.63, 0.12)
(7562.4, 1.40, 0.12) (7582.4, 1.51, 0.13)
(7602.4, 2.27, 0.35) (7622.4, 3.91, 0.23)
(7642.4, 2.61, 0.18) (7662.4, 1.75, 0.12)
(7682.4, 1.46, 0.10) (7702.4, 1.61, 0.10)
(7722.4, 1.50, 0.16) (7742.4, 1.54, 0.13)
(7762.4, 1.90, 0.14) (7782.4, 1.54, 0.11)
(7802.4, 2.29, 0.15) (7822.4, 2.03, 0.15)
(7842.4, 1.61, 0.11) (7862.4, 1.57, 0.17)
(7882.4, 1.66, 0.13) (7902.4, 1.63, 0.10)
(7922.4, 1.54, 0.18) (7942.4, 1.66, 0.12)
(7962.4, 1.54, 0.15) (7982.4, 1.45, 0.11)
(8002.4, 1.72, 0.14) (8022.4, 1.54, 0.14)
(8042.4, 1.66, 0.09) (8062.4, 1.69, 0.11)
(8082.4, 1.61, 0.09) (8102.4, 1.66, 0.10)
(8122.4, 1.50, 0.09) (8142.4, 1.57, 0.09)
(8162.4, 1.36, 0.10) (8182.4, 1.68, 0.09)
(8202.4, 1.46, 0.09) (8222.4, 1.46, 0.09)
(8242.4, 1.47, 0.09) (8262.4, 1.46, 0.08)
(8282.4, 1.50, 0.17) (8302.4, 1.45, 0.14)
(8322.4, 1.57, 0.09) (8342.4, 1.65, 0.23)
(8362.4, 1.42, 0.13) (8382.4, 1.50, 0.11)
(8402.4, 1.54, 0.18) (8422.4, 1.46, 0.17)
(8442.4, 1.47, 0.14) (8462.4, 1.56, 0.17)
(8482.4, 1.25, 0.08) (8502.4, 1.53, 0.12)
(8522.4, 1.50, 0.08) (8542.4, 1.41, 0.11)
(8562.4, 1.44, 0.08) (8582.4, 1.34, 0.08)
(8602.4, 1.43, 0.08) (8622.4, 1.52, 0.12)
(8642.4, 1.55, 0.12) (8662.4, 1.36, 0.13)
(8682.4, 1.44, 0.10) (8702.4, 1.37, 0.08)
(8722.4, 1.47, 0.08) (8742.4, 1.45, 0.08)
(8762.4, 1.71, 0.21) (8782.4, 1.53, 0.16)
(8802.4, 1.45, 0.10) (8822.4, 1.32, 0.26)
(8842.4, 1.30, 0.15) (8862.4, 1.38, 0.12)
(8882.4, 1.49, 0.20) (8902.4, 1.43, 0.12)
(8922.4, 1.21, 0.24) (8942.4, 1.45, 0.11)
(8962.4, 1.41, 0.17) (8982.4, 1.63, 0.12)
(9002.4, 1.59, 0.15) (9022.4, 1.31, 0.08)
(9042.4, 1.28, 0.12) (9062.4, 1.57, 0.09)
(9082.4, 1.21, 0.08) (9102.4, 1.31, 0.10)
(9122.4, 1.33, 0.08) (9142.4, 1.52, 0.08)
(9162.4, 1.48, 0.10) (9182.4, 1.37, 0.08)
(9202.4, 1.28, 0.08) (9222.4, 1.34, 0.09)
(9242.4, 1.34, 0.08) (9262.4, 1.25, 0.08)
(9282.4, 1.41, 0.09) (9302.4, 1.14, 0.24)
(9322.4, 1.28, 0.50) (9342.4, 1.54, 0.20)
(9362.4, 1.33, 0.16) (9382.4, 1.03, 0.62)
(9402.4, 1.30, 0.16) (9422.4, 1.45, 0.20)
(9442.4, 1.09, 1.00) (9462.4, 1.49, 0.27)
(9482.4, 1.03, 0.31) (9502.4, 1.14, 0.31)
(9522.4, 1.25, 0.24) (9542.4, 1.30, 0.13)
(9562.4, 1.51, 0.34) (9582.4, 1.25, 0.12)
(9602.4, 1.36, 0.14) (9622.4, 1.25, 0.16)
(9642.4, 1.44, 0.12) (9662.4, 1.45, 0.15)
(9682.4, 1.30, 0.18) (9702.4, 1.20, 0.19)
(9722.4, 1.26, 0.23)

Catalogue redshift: 0.161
